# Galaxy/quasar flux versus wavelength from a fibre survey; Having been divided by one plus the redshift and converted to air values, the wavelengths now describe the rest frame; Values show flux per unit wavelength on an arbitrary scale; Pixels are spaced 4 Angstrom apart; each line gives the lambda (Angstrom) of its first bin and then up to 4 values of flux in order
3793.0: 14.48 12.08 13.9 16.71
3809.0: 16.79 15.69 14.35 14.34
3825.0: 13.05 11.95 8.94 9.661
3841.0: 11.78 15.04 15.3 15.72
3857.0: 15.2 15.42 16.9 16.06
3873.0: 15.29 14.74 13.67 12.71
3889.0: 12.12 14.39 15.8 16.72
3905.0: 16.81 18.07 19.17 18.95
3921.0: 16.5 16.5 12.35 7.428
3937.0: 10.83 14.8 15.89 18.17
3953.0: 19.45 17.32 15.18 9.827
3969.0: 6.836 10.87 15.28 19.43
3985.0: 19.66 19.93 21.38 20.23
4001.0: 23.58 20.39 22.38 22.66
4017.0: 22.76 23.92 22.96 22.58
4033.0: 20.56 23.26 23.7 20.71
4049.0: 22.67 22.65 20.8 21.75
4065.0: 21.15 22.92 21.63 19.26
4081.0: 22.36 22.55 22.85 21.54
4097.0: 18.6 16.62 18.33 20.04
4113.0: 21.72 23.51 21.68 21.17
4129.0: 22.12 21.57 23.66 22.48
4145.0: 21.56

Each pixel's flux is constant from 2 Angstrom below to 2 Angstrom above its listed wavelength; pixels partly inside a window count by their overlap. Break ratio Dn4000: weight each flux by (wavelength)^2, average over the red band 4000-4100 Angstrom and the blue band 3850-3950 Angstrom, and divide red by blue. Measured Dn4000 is 1.6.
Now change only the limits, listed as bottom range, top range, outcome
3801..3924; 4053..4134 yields 1.59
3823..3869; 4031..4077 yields 1.78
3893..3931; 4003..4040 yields 1.42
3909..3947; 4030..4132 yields 1.55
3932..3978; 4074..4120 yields 1.64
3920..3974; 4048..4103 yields 1.65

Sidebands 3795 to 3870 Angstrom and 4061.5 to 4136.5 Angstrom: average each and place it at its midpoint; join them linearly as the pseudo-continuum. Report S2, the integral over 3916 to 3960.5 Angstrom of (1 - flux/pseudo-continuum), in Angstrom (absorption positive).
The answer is 4.5 Angstrom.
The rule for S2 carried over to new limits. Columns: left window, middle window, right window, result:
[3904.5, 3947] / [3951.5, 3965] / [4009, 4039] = 1.1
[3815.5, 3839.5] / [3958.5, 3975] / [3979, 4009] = 7.2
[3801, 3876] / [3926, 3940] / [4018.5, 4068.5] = 5.4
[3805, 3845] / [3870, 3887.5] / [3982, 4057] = 1.6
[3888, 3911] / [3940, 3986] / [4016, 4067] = 8.7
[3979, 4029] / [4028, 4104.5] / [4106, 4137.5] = 1.0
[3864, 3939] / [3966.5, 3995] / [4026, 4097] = 3.7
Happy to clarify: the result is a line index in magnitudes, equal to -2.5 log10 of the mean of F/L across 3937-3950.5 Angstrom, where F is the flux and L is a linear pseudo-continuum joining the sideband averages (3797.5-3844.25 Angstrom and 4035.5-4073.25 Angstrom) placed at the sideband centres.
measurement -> 0.17 mag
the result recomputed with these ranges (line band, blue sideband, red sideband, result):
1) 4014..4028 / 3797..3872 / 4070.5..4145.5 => -0.214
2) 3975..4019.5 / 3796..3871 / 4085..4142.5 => -0.136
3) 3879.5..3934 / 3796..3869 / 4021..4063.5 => 0.118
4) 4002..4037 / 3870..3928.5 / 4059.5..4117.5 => -0.176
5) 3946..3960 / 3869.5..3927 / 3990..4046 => 0.048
